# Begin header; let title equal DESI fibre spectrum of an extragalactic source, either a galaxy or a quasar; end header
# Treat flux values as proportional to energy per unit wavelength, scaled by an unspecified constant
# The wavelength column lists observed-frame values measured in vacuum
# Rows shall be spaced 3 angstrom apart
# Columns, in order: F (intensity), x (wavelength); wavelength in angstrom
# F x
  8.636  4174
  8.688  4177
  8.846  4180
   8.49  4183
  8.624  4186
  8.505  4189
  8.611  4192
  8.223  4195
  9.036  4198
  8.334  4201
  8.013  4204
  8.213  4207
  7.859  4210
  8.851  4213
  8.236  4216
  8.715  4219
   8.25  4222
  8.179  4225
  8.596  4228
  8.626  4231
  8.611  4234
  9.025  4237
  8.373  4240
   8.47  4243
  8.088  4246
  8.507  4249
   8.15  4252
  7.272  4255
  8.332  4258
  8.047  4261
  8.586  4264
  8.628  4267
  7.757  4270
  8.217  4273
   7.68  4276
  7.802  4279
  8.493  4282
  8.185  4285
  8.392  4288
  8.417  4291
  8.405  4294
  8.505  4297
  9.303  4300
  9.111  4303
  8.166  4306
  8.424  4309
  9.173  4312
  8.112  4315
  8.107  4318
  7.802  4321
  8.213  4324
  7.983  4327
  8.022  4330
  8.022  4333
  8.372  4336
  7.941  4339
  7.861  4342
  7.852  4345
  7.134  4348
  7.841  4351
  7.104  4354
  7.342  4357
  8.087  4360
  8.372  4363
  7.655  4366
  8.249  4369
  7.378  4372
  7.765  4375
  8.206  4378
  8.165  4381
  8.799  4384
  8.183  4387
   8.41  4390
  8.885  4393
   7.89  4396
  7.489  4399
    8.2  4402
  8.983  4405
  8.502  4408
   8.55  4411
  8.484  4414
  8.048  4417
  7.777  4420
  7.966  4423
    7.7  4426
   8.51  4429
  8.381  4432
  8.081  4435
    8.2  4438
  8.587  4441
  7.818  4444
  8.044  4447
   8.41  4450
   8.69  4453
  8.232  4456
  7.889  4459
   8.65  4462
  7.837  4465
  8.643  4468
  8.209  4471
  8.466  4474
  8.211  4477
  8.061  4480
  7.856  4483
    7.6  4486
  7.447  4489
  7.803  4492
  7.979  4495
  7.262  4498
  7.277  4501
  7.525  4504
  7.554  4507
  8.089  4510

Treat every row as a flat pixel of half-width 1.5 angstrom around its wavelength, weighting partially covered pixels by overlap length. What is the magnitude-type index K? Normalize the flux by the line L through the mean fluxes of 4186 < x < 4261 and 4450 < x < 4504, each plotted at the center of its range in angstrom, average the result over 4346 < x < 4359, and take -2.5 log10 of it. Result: 0.11 mag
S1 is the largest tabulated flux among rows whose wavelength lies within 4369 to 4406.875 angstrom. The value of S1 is 8.983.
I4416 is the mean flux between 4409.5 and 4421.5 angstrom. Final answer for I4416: 8.21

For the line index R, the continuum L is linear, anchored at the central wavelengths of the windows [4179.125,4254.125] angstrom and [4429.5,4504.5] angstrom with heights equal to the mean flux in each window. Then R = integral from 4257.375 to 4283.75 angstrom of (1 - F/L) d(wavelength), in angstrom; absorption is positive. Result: 0.6 angstrom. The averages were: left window 8.44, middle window 8.17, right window 8.06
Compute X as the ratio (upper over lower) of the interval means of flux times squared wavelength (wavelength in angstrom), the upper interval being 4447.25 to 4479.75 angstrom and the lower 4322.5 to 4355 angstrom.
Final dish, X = 1.1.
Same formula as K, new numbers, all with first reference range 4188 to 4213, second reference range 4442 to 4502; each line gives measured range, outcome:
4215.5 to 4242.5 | -0.02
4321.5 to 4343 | 0.02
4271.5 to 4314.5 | -0.02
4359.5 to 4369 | 0.01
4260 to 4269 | -0.01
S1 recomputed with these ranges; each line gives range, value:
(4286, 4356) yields 9.303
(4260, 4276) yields 8.628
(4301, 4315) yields 9.173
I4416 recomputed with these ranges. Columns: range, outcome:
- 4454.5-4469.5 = 8.25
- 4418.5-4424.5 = 7.87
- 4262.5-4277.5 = 8.17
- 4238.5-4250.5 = 8.36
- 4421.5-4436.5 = 8.13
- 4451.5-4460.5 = 8.27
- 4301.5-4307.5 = 8.64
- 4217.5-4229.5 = 8.44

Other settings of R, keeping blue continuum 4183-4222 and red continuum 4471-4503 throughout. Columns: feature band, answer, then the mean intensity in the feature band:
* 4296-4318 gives -1.2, 8.65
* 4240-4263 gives 0.5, 8.15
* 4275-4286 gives 0.3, 8.05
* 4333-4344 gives 0.1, 8.04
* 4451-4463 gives -0.7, 8.36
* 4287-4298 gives -0.3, 8.43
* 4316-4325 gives 0.2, 8.04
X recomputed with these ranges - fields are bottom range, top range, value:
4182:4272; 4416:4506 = 1.07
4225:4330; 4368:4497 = 1.05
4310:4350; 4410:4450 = 1.06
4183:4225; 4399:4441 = 1.08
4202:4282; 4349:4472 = 1.06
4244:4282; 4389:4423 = 1.09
